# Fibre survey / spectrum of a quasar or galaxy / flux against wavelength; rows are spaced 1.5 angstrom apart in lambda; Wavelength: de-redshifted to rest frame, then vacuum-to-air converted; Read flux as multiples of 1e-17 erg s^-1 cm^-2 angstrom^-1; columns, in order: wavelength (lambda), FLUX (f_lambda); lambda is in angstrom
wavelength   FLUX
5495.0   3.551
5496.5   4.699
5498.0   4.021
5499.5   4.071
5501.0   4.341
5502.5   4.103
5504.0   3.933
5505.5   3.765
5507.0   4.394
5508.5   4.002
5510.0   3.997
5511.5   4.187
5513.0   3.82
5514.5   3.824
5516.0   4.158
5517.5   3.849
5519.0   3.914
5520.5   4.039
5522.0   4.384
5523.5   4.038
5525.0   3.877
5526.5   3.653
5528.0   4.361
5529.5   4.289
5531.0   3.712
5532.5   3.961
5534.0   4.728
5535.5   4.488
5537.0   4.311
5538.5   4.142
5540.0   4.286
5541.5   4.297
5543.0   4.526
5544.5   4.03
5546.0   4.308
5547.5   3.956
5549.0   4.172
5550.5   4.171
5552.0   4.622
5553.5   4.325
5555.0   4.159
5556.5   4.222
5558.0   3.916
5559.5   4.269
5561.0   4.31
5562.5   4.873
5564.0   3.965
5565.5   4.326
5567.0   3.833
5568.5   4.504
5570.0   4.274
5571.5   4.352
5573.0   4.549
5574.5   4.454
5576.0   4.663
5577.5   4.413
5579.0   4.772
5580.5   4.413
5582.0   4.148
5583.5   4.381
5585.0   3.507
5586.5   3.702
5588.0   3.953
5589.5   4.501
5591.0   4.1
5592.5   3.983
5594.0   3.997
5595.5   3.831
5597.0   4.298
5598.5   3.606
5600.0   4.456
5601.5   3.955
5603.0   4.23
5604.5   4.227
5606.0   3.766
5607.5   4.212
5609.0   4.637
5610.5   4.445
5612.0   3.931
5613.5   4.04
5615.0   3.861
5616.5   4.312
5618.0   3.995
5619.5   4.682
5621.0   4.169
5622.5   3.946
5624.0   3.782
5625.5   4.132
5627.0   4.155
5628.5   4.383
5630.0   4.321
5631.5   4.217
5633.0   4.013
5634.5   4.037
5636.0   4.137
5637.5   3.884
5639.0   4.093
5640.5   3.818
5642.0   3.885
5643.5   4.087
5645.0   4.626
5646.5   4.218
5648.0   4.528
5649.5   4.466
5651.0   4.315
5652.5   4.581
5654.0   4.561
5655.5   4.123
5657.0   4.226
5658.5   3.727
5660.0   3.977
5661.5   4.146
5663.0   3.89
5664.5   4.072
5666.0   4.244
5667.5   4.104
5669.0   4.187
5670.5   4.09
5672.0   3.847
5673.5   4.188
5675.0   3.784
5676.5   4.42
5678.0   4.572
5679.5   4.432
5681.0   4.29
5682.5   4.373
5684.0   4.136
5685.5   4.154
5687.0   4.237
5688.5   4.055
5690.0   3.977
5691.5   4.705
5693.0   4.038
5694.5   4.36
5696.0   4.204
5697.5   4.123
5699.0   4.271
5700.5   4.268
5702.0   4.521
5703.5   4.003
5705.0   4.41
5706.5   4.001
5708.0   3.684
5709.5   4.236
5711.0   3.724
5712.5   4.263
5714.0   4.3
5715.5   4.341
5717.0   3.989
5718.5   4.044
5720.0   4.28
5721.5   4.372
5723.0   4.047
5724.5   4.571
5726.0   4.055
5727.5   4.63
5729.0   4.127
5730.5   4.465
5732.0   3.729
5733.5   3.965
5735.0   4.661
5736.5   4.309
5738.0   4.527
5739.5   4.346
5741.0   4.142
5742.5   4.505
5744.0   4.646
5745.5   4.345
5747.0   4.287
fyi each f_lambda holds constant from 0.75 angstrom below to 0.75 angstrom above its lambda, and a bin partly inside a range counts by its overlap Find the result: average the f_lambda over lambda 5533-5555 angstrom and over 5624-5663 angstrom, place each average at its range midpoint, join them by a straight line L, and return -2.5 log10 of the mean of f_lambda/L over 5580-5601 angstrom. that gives 0.05 mag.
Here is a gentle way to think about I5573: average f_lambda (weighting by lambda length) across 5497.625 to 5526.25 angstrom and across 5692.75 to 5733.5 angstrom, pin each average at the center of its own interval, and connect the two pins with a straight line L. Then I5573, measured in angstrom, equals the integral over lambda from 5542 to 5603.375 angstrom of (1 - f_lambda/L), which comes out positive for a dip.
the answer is -2.15 angstrom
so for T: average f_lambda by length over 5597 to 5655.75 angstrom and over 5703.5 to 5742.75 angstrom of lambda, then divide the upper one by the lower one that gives 1.01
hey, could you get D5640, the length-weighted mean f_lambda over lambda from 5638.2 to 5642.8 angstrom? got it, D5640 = 3.93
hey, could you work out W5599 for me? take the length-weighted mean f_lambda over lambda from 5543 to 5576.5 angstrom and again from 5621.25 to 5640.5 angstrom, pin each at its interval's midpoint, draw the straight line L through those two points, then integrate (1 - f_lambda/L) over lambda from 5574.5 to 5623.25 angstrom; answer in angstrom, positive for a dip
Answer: 0.1 angstrom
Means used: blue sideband 4.29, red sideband 4.08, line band 4.16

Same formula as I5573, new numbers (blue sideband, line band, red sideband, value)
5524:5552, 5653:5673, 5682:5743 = 0.5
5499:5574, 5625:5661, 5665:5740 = 0.1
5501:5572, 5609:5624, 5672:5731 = 0.1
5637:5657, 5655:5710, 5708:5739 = 0.9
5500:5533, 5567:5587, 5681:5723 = -1.1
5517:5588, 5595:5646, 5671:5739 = 1.1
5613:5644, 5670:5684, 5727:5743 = -0.1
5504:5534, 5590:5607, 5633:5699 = 0.3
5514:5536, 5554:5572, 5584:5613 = -0.8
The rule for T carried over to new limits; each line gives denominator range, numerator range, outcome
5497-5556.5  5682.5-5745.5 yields 1.02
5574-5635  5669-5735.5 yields 1.01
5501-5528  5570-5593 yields 1.06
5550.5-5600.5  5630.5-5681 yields 0.99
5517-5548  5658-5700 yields 1.00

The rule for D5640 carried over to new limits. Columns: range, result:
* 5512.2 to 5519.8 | 3.92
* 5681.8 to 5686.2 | 4.22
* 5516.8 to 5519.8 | 3.88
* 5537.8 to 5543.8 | 4.31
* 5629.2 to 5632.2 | 4.27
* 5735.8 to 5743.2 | 4.37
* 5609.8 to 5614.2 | 4.14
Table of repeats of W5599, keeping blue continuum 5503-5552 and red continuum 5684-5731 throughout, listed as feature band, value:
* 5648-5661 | -0.3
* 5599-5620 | -0.1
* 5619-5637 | 0.1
